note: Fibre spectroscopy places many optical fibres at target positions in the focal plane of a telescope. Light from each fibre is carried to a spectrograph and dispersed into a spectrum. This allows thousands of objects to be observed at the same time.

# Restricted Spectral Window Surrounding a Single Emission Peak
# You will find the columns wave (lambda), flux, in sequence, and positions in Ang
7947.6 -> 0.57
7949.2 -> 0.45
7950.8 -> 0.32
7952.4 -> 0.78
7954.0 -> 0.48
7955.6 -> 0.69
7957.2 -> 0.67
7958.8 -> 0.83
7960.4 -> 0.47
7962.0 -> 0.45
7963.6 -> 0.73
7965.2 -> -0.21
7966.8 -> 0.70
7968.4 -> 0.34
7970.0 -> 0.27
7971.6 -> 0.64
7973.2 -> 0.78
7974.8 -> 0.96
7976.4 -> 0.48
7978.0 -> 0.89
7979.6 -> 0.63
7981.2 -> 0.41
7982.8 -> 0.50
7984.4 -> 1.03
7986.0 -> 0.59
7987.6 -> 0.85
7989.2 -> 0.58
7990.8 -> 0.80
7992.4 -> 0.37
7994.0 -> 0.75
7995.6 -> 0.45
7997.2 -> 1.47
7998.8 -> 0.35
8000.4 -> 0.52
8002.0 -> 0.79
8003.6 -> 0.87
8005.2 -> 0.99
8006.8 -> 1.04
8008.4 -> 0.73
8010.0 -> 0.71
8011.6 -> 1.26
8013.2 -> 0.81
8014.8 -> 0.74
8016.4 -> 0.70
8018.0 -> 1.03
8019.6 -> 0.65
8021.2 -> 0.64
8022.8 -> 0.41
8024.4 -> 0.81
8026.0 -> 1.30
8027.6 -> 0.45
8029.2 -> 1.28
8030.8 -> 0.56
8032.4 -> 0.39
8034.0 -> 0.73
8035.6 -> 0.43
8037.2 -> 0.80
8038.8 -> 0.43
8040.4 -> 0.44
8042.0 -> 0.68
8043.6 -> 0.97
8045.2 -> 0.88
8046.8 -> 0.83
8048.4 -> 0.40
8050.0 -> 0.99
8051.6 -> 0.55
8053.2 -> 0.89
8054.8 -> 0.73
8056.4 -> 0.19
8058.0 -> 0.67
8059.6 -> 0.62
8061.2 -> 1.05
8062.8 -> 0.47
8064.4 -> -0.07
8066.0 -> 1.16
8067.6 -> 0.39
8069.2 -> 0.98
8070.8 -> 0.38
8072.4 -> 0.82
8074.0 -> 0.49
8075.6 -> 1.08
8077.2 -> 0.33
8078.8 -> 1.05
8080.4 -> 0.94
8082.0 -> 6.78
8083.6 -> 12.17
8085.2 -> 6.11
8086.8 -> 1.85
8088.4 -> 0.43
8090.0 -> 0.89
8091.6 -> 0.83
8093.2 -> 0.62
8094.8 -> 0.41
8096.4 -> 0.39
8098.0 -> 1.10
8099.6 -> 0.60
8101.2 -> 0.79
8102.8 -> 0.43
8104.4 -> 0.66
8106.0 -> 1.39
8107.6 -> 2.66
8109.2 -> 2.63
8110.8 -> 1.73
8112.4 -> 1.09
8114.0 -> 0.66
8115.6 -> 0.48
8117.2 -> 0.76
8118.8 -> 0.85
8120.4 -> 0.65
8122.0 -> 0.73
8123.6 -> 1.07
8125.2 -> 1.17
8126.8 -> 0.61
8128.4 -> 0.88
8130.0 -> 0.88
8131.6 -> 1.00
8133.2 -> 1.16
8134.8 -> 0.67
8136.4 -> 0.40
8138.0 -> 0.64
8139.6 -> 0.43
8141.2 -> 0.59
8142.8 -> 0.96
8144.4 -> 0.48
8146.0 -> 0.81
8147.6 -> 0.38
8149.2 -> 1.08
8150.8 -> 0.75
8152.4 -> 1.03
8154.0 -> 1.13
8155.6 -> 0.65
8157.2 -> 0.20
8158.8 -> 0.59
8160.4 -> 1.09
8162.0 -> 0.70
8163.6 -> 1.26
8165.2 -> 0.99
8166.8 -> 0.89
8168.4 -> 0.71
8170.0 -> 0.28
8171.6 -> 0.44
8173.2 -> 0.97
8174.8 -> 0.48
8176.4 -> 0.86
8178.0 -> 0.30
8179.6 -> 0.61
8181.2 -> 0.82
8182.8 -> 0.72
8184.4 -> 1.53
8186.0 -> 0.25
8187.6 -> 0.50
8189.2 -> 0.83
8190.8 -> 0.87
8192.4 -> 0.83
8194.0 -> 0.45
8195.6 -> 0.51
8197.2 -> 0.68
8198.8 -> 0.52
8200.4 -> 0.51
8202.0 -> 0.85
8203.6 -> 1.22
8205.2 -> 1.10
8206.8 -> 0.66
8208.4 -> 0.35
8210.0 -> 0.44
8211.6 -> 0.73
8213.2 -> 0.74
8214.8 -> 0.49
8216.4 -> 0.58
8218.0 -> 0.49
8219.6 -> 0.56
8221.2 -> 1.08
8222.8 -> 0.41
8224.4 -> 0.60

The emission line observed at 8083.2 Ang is H-alpha 6563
